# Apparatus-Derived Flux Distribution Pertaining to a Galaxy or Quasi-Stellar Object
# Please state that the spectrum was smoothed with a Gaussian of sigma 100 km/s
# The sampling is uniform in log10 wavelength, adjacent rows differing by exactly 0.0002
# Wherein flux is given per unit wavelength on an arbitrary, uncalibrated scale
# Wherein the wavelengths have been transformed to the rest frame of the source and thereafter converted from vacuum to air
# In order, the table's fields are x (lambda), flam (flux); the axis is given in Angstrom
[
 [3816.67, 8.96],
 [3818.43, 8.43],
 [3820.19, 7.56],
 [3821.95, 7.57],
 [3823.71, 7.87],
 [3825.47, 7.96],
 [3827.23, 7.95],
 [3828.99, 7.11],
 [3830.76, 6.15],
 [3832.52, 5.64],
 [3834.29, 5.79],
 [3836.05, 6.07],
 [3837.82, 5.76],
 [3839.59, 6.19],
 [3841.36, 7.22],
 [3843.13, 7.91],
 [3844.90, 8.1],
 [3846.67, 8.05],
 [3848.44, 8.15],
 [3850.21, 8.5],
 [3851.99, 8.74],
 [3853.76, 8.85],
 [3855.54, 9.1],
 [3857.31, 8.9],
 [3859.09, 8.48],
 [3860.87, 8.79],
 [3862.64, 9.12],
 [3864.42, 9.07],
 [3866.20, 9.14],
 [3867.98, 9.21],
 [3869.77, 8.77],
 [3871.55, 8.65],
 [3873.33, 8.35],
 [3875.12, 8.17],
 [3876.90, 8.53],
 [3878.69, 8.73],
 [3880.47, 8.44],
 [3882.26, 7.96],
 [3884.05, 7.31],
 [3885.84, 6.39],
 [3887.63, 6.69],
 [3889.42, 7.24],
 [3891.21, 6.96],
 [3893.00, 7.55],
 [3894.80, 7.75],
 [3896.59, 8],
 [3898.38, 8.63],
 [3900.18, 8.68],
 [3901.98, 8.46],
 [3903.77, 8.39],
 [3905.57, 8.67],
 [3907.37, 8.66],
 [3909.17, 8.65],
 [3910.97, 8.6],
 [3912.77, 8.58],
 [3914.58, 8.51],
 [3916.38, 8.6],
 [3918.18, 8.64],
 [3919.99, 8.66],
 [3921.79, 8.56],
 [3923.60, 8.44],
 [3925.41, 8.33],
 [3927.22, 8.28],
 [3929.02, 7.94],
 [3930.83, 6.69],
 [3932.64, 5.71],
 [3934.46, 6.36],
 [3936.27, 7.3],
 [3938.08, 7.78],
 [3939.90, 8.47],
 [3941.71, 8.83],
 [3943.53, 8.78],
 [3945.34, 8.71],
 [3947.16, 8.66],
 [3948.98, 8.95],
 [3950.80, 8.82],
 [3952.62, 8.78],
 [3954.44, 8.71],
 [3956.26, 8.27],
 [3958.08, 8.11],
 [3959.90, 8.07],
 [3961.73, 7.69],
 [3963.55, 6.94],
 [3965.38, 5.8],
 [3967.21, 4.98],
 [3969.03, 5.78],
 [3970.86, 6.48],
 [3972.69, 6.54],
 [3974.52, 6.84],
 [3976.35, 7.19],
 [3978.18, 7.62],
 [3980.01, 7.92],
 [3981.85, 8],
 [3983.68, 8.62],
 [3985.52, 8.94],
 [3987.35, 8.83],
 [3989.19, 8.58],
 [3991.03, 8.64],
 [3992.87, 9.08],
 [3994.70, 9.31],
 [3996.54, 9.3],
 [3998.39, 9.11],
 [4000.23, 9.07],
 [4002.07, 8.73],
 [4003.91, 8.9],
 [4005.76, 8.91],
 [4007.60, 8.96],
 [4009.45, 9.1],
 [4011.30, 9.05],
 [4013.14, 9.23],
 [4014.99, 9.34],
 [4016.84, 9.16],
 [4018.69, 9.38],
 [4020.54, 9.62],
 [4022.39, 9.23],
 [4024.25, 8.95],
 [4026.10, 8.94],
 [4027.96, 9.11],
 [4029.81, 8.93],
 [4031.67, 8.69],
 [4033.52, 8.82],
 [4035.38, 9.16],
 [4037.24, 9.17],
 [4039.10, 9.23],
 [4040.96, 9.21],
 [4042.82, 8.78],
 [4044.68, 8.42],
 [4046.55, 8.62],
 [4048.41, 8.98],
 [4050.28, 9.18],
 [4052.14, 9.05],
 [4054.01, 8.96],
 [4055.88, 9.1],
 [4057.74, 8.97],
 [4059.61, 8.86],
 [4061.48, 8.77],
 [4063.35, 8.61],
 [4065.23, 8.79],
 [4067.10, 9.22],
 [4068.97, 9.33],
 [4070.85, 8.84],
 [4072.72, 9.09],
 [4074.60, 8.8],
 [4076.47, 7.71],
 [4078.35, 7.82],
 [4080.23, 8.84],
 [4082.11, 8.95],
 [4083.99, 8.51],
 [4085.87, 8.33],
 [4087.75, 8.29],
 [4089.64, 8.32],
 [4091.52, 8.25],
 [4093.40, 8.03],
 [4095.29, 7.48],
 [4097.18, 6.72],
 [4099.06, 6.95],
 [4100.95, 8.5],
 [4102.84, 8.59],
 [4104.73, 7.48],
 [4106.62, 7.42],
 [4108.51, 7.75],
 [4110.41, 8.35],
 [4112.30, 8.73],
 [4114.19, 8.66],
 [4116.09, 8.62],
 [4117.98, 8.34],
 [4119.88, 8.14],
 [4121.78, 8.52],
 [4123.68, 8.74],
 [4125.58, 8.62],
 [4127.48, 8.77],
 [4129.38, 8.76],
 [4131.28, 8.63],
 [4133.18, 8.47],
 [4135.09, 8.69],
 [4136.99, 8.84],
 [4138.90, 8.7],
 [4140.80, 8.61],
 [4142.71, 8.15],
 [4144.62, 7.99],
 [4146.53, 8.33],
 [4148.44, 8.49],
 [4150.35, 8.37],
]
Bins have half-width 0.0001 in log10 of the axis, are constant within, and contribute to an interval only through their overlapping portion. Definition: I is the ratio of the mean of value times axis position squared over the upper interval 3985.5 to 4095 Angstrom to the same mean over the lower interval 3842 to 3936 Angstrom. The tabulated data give 1.2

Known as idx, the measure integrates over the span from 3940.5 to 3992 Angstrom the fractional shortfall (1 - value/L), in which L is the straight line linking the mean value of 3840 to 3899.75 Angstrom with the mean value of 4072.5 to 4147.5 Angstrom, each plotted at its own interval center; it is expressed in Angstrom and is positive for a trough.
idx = 2.4 Angstrom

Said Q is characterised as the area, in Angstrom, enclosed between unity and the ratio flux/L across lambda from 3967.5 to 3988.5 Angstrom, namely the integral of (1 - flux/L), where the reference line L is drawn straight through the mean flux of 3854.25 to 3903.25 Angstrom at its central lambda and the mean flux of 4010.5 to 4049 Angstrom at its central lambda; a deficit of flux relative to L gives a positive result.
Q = 3.2 Angstrom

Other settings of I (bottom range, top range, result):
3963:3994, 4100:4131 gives 1.20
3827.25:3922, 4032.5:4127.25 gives 1.18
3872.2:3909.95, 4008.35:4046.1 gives 1.21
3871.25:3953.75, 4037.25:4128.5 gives 1.14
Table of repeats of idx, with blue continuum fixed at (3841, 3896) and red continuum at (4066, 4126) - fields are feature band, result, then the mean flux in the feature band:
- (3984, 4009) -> -2.03 Angstrom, 8.94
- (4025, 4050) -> -1.95 Angstrom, 8.93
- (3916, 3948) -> 0.85 Angstrom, 8.03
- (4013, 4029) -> -1.80 Angstrom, 9.21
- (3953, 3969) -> 1.89 Angstrom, 7.29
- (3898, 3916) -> -0.74 Angstrom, 8.58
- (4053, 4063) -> -0.75 Angstrom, 8.92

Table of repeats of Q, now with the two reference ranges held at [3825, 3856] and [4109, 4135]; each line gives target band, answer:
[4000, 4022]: -2.82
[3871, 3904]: -1.55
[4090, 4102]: 1.06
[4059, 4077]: -1.08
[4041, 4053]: -0.91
